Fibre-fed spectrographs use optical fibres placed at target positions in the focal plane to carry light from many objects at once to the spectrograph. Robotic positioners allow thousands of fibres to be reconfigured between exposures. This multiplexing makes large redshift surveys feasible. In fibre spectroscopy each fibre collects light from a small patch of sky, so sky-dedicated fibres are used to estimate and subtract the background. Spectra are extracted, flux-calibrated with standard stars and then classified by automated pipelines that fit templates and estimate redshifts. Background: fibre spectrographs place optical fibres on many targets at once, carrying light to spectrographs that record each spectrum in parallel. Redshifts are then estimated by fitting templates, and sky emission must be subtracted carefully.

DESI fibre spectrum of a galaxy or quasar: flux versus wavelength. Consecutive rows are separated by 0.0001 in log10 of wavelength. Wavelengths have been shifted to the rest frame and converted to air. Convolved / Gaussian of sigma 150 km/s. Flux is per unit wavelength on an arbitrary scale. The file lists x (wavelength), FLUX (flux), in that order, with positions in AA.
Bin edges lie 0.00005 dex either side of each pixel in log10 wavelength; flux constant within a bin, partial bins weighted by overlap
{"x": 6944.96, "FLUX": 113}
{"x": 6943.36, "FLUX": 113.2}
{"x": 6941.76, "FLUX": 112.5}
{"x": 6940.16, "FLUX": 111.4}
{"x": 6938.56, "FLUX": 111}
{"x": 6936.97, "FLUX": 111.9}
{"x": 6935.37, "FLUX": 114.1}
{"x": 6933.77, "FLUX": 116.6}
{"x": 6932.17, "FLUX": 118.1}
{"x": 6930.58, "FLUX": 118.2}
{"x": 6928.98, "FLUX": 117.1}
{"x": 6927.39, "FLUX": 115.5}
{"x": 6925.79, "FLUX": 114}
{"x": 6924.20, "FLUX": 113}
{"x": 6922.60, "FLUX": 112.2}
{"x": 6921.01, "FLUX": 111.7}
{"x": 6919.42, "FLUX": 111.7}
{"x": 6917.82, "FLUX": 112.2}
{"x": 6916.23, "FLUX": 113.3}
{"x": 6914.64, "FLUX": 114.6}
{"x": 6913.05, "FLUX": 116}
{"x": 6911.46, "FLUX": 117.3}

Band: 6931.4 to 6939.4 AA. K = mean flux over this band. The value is 114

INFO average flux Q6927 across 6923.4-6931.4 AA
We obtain 116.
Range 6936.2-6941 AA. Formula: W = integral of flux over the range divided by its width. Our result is 112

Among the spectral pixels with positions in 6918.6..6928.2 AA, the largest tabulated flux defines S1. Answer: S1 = 115.5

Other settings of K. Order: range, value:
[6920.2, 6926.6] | 113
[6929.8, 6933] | 118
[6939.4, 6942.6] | 112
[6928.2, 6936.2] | 117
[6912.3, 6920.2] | 114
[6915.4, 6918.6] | 113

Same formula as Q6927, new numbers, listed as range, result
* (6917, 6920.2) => 112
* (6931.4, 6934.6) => 117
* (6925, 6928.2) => 115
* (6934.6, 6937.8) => 113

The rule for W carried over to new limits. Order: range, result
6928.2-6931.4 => 118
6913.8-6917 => 114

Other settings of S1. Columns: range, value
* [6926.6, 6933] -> 118.2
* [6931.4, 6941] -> 118.1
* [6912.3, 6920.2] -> 116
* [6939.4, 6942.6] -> 112.5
